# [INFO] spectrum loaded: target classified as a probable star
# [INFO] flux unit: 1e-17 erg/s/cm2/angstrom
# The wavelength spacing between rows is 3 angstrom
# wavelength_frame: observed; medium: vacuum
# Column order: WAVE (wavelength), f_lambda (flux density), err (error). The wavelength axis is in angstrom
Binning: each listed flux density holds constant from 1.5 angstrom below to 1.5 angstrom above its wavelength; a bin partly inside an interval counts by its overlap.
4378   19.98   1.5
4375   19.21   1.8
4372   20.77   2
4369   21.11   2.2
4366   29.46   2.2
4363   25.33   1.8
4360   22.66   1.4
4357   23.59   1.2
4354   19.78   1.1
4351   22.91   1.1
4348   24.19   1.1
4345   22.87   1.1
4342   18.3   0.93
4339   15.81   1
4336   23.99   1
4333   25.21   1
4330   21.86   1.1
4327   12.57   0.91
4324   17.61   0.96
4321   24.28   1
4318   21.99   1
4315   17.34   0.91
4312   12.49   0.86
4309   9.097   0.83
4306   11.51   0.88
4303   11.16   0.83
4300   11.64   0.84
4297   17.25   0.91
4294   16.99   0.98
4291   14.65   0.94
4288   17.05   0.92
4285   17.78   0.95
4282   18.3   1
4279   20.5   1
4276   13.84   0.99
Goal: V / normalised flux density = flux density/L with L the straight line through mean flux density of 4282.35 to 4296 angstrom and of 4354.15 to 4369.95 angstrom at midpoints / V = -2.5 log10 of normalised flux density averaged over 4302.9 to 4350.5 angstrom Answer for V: 0.13 mag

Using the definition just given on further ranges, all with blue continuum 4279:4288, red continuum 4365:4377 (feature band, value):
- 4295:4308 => 0.42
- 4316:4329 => 0.05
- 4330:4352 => -0.05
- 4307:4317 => 0.42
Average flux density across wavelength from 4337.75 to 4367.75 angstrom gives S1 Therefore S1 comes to 22.5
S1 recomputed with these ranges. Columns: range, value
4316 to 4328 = 19.3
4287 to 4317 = 14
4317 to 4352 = 20.9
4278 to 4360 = 18.2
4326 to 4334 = 20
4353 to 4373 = 23.4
